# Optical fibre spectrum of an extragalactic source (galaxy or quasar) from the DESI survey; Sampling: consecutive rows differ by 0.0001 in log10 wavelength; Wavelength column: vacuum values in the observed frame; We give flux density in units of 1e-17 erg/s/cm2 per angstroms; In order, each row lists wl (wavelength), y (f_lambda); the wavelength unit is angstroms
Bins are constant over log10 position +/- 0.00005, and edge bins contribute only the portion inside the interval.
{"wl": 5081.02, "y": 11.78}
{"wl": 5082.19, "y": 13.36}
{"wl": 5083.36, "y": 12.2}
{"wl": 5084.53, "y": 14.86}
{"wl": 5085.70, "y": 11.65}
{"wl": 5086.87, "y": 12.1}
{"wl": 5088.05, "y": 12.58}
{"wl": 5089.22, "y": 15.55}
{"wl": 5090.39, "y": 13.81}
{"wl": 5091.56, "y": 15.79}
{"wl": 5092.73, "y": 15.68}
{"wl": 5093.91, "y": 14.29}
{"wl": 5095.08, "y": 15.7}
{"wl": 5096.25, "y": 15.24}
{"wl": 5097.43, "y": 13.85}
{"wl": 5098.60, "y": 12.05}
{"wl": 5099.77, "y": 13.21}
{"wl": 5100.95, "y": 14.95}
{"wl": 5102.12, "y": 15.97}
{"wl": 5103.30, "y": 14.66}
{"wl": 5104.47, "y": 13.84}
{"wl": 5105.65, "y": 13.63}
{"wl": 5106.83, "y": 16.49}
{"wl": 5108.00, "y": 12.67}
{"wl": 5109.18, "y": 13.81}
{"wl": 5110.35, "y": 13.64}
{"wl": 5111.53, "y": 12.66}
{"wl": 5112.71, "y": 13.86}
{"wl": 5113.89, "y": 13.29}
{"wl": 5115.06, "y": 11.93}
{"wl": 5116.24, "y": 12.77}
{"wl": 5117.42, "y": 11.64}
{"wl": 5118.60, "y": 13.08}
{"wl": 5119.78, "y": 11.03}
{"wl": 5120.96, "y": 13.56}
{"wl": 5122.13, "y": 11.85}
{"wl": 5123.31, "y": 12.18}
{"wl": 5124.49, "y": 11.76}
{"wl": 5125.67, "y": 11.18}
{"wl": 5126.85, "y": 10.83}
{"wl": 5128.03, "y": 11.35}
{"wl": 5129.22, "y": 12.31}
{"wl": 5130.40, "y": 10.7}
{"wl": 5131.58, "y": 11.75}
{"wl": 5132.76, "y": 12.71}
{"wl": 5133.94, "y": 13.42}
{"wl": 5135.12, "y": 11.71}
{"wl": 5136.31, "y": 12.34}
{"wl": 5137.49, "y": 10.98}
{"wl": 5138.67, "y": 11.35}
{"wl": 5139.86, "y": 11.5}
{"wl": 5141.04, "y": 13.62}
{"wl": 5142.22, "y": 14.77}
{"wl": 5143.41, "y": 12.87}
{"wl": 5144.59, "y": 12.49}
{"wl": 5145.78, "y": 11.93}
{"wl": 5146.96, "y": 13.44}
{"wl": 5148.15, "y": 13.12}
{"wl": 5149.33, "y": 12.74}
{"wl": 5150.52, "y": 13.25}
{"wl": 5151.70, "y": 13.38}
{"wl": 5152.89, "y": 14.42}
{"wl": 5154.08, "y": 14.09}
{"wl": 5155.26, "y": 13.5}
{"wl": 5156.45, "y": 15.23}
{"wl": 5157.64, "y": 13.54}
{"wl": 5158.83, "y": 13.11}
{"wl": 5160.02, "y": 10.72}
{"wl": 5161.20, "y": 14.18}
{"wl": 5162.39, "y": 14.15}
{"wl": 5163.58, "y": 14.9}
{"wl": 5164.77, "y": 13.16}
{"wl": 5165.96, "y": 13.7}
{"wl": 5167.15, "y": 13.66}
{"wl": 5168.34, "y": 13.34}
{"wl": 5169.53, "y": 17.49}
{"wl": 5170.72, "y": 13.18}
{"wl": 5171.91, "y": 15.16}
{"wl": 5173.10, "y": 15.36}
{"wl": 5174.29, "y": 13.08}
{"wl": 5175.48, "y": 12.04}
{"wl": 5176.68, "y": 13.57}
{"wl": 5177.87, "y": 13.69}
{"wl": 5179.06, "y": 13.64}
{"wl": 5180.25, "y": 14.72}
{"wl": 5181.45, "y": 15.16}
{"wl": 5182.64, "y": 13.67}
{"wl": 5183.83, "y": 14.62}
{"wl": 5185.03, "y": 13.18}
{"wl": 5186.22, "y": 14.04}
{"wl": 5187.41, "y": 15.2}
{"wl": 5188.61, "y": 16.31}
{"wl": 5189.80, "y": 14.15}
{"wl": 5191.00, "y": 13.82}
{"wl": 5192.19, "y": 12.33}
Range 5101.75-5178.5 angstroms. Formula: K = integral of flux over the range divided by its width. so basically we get 13.1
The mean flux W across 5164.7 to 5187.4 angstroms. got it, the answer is 14.1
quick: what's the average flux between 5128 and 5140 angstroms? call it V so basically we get 11.9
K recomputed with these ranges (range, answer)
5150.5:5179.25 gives 13.8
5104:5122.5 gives 13.1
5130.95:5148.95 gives 12.5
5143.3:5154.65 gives 13.2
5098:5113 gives 14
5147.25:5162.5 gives 13.5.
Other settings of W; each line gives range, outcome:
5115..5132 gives 11.9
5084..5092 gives 13.7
